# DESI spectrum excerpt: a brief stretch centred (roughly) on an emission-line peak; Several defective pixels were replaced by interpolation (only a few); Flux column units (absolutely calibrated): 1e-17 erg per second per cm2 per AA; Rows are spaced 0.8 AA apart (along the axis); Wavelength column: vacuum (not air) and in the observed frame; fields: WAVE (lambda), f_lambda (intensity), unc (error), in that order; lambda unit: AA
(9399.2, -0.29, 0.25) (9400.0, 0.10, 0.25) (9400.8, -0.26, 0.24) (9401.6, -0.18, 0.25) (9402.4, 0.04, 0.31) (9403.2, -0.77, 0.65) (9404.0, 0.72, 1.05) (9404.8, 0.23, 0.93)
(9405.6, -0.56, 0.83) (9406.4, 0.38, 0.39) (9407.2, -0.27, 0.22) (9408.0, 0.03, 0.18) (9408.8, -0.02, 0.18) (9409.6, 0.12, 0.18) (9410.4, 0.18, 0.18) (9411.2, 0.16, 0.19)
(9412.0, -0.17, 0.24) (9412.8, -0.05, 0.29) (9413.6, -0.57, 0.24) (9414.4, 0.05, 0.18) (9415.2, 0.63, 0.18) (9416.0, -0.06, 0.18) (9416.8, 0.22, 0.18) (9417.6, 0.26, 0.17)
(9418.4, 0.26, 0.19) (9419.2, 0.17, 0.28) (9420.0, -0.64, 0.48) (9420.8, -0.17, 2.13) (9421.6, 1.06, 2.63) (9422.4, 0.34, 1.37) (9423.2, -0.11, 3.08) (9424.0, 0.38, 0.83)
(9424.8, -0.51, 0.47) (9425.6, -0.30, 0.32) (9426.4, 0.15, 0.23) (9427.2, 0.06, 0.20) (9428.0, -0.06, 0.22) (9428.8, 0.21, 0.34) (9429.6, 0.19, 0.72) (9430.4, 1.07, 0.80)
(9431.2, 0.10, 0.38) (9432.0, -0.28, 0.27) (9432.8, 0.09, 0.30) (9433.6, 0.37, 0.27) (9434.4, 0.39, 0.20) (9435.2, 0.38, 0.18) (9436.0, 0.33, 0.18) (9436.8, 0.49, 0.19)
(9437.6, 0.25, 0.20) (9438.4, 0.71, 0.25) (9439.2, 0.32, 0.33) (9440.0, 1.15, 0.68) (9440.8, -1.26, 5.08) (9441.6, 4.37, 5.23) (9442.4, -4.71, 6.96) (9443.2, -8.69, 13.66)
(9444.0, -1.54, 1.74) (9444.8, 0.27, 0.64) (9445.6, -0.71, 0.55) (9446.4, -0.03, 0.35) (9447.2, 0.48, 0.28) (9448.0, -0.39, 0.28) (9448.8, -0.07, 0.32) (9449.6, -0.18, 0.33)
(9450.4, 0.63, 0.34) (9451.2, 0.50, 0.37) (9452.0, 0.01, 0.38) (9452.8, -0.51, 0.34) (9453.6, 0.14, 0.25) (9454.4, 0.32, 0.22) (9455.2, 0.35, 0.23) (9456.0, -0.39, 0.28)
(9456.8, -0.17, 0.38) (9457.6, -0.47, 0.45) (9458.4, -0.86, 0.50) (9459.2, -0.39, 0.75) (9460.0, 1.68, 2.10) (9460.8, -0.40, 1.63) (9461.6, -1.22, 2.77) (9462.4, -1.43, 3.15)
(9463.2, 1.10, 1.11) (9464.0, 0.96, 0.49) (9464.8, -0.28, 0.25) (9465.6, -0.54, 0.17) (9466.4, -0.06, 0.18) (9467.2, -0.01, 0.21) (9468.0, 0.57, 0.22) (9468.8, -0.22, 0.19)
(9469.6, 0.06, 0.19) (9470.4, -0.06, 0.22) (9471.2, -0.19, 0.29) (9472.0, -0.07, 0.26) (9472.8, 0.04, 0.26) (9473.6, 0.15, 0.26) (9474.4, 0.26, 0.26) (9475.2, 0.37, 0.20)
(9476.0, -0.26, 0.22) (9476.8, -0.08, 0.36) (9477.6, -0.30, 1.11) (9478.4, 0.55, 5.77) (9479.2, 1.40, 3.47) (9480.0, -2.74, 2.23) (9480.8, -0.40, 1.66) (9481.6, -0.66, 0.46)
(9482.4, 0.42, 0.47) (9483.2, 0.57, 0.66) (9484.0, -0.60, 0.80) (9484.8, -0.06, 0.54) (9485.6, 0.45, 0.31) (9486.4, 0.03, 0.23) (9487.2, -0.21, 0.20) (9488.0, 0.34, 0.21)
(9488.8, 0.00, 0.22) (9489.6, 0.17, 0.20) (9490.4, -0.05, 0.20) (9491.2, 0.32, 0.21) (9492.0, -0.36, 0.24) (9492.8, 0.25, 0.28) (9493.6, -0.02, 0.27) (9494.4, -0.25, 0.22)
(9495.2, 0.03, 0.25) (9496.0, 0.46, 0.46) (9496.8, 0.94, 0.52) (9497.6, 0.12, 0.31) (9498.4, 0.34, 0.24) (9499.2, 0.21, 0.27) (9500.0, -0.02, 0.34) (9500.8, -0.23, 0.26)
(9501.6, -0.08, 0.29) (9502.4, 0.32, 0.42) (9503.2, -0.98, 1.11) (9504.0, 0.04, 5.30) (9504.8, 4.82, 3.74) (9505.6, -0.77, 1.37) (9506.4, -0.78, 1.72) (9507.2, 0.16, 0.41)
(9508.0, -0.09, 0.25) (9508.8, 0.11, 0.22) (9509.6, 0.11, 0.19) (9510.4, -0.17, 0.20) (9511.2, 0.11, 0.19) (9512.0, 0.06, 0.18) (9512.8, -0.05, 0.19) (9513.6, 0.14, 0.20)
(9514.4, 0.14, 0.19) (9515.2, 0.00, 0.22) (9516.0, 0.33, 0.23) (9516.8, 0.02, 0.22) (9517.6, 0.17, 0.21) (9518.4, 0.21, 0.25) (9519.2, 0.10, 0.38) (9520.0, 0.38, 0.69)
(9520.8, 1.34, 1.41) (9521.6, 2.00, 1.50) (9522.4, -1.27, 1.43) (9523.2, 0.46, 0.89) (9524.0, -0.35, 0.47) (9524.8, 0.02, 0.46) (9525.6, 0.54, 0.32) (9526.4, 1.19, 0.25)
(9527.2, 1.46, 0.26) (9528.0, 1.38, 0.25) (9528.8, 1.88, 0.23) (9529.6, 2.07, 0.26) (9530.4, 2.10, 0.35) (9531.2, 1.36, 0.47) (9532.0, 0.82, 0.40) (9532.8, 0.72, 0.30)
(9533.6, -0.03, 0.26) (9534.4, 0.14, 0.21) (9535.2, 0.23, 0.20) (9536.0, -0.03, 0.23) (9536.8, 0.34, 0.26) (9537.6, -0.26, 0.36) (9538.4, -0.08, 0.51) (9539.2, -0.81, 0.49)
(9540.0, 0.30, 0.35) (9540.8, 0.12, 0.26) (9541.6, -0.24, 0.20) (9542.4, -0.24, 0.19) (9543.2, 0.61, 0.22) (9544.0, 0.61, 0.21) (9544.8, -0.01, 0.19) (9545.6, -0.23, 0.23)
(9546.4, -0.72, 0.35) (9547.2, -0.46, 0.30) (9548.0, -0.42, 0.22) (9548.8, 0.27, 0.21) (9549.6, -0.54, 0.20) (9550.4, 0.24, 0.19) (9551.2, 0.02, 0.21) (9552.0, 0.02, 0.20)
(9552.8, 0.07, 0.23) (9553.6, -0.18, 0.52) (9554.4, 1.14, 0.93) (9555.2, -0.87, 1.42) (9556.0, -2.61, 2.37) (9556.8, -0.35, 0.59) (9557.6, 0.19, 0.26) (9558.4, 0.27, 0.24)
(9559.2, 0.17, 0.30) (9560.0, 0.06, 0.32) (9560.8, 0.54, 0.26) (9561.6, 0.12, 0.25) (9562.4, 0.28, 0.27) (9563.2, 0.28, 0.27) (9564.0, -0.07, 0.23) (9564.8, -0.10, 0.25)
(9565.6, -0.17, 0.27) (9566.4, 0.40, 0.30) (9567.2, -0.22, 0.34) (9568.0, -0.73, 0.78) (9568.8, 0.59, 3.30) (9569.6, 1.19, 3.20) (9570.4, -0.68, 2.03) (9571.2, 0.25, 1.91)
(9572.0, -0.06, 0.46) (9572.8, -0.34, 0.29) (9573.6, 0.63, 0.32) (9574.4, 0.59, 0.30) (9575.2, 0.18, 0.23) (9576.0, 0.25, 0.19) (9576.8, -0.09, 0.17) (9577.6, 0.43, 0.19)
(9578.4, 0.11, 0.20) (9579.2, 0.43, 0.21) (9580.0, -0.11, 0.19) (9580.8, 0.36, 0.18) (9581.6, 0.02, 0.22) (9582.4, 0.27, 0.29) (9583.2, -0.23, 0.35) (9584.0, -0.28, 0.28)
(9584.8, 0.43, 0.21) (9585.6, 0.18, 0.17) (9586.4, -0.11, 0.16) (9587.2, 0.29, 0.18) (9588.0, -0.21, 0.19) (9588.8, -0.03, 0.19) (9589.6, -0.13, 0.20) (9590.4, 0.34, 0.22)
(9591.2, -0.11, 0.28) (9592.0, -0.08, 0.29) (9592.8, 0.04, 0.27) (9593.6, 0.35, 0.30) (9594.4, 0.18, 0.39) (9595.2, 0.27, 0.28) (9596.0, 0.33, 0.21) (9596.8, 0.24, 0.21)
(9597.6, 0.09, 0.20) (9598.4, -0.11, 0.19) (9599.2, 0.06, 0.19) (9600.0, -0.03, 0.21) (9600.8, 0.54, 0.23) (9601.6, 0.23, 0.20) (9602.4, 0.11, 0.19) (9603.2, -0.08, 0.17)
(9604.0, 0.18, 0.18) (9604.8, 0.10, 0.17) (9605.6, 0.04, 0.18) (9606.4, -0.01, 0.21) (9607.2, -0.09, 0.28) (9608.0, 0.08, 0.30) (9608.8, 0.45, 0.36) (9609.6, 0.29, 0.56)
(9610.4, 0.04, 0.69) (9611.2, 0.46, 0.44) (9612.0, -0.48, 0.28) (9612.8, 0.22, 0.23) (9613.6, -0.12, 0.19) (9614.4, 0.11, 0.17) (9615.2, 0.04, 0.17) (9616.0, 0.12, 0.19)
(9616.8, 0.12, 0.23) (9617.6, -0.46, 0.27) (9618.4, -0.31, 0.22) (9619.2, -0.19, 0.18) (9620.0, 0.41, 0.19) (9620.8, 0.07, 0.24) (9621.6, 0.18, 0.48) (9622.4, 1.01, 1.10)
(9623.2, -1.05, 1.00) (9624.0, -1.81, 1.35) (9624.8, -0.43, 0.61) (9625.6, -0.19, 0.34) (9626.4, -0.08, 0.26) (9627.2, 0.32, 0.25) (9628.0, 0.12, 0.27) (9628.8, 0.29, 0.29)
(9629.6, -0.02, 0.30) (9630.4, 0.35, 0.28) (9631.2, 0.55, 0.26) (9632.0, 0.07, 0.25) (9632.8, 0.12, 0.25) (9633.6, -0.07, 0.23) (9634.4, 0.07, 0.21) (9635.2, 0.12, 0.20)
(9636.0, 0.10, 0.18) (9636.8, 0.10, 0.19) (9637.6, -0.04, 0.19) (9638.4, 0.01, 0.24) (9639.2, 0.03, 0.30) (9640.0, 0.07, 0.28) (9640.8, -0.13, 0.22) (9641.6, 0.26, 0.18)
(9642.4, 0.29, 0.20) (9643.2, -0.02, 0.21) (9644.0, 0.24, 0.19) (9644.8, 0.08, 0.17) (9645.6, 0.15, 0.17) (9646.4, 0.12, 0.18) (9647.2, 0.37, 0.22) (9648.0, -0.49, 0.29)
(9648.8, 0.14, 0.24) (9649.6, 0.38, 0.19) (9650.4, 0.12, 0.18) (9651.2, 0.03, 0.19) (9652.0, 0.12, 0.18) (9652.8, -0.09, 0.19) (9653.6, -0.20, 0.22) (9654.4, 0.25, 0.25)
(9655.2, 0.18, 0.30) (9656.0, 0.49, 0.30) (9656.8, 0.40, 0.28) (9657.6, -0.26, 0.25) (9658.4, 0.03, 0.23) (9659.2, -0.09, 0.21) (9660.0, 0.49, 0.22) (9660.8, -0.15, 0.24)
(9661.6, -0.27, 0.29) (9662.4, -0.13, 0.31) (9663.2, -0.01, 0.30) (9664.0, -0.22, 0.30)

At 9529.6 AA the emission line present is [O III]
